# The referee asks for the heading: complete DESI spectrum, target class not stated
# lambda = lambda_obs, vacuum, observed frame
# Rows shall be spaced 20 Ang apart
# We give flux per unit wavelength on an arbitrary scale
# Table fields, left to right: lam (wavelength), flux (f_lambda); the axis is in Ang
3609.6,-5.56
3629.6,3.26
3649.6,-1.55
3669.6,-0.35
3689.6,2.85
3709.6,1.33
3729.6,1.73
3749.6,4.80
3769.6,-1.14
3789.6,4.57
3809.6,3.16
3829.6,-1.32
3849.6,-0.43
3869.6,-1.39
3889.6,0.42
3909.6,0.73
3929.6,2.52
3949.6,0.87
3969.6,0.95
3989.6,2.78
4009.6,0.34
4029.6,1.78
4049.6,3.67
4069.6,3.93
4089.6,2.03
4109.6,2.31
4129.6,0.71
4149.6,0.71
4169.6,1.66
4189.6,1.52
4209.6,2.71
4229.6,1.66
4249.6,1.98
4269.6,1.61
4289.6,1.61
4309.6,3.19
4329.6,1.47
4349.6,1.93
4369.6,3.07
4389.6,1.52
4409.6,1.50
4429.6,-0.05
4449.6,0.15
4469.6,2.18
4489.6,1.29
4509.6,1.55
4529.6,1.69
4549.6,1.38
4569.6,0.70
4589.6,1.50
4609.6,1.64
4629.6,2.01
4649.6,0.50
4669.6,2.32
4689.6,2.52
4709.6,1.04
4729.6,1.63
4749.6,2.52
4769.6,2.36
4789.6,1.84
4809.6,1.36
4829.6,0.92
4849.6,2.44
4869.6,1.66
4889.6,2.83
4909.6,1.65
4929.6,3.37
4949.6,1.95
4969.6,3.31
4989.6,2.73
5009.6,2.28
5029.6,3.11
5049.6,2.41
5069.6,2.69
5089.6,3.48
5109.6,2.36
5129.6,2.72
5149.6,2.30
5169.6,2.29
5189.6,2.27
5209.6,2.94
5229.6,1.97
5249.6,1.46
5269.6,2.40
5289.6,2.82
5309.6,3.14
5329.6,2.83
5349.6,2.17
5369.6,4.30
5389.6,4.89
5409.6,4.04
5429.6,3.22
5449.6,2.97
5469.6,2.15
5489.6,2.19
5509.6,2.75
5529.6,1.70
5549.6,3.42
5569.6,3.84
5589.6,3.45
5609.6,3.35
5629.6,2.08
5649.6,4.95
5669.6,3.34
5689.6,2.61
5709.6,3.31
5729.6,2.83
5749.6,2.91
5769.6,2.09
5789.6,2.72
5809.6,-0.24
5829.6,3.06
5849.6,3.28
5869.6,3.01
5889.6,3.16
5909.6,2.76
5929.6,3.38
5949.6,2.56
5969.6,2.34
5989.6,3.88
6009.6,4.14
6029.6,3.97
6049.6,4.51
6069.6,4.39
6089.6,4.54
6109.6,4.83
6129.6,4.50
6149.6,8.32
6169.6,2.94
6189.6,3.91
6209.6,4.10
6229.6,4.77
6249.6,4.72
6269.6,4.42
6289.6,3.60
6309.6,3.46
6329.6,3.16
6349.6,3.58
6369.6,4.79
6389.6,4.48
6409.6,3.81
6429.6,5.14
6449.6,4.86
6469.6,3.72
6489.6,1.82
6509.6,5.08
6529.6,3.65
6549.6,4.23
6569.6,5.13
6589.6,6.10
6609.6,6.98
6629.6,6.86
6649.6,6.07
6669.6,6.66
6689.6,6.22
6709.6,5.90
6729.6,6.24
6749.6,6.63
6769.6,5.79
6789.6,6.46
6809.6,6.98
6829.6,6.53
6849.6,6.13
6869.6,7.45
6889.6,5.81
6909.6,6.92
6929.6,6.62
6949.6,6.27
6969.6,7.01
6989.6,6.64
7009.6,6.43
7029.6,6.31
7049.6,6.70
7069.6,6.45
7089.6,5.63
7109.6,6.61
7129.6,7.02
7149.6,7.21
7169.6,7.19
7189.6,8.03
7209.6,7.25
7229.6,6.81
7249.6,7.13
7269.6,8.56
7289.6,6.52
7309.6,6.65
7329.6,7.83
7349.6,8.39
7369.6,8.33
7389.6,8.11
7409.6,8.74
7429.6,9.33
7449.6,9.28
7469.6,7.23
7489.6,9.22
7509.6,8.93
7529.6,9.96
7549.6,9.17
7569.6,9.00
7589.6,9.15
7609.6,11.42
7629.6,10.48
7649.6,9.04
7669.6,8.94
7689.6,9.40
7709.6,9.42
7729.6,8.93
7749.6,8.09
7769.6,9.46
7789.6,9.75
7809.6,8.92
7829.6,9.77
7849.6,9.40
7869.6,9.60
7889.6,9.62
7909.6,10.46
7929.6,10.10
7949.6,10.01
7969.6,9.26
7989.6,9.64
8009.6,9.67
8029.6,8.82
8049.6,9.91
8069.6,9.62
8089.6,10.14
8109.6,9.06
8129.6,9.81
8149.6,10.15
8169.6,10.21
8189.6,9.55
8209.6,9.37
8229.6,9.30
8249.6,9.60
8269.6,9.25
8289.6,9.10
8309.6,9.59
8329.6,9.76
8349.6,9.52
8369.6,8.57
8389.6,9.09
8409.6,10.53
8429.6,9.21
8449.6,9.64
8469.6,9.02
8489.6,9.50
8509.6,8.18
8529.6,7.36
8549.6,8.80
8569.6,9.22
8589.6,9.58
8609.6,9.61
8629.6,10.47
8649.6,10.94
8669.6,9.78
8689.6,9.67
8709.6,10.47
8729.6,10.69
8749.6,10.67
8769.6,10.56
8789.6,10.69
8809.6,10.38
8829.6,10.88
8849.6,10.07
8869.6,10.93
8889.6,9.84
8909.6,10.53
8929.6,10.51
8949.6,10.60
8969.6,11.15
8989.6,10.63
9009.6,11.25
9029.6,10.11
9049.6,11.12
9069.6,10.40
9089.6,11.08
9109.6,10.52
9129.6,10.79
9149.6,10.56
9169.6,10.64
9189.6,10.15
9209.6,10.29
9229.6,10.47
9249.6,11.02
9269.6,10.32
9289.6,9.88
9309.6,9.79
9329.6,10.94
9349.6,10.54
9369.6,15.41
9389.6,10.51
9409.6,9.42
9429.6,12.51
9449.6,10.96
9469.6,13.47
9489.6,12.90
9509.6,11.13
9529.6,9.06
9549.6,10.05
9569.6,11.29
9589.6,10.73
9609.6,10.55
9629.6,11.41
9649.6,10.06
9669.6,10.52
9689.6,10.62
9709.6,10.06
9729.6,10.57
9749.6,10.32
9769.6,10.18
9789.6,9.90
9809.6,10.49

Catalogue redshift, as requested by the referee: 0.65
